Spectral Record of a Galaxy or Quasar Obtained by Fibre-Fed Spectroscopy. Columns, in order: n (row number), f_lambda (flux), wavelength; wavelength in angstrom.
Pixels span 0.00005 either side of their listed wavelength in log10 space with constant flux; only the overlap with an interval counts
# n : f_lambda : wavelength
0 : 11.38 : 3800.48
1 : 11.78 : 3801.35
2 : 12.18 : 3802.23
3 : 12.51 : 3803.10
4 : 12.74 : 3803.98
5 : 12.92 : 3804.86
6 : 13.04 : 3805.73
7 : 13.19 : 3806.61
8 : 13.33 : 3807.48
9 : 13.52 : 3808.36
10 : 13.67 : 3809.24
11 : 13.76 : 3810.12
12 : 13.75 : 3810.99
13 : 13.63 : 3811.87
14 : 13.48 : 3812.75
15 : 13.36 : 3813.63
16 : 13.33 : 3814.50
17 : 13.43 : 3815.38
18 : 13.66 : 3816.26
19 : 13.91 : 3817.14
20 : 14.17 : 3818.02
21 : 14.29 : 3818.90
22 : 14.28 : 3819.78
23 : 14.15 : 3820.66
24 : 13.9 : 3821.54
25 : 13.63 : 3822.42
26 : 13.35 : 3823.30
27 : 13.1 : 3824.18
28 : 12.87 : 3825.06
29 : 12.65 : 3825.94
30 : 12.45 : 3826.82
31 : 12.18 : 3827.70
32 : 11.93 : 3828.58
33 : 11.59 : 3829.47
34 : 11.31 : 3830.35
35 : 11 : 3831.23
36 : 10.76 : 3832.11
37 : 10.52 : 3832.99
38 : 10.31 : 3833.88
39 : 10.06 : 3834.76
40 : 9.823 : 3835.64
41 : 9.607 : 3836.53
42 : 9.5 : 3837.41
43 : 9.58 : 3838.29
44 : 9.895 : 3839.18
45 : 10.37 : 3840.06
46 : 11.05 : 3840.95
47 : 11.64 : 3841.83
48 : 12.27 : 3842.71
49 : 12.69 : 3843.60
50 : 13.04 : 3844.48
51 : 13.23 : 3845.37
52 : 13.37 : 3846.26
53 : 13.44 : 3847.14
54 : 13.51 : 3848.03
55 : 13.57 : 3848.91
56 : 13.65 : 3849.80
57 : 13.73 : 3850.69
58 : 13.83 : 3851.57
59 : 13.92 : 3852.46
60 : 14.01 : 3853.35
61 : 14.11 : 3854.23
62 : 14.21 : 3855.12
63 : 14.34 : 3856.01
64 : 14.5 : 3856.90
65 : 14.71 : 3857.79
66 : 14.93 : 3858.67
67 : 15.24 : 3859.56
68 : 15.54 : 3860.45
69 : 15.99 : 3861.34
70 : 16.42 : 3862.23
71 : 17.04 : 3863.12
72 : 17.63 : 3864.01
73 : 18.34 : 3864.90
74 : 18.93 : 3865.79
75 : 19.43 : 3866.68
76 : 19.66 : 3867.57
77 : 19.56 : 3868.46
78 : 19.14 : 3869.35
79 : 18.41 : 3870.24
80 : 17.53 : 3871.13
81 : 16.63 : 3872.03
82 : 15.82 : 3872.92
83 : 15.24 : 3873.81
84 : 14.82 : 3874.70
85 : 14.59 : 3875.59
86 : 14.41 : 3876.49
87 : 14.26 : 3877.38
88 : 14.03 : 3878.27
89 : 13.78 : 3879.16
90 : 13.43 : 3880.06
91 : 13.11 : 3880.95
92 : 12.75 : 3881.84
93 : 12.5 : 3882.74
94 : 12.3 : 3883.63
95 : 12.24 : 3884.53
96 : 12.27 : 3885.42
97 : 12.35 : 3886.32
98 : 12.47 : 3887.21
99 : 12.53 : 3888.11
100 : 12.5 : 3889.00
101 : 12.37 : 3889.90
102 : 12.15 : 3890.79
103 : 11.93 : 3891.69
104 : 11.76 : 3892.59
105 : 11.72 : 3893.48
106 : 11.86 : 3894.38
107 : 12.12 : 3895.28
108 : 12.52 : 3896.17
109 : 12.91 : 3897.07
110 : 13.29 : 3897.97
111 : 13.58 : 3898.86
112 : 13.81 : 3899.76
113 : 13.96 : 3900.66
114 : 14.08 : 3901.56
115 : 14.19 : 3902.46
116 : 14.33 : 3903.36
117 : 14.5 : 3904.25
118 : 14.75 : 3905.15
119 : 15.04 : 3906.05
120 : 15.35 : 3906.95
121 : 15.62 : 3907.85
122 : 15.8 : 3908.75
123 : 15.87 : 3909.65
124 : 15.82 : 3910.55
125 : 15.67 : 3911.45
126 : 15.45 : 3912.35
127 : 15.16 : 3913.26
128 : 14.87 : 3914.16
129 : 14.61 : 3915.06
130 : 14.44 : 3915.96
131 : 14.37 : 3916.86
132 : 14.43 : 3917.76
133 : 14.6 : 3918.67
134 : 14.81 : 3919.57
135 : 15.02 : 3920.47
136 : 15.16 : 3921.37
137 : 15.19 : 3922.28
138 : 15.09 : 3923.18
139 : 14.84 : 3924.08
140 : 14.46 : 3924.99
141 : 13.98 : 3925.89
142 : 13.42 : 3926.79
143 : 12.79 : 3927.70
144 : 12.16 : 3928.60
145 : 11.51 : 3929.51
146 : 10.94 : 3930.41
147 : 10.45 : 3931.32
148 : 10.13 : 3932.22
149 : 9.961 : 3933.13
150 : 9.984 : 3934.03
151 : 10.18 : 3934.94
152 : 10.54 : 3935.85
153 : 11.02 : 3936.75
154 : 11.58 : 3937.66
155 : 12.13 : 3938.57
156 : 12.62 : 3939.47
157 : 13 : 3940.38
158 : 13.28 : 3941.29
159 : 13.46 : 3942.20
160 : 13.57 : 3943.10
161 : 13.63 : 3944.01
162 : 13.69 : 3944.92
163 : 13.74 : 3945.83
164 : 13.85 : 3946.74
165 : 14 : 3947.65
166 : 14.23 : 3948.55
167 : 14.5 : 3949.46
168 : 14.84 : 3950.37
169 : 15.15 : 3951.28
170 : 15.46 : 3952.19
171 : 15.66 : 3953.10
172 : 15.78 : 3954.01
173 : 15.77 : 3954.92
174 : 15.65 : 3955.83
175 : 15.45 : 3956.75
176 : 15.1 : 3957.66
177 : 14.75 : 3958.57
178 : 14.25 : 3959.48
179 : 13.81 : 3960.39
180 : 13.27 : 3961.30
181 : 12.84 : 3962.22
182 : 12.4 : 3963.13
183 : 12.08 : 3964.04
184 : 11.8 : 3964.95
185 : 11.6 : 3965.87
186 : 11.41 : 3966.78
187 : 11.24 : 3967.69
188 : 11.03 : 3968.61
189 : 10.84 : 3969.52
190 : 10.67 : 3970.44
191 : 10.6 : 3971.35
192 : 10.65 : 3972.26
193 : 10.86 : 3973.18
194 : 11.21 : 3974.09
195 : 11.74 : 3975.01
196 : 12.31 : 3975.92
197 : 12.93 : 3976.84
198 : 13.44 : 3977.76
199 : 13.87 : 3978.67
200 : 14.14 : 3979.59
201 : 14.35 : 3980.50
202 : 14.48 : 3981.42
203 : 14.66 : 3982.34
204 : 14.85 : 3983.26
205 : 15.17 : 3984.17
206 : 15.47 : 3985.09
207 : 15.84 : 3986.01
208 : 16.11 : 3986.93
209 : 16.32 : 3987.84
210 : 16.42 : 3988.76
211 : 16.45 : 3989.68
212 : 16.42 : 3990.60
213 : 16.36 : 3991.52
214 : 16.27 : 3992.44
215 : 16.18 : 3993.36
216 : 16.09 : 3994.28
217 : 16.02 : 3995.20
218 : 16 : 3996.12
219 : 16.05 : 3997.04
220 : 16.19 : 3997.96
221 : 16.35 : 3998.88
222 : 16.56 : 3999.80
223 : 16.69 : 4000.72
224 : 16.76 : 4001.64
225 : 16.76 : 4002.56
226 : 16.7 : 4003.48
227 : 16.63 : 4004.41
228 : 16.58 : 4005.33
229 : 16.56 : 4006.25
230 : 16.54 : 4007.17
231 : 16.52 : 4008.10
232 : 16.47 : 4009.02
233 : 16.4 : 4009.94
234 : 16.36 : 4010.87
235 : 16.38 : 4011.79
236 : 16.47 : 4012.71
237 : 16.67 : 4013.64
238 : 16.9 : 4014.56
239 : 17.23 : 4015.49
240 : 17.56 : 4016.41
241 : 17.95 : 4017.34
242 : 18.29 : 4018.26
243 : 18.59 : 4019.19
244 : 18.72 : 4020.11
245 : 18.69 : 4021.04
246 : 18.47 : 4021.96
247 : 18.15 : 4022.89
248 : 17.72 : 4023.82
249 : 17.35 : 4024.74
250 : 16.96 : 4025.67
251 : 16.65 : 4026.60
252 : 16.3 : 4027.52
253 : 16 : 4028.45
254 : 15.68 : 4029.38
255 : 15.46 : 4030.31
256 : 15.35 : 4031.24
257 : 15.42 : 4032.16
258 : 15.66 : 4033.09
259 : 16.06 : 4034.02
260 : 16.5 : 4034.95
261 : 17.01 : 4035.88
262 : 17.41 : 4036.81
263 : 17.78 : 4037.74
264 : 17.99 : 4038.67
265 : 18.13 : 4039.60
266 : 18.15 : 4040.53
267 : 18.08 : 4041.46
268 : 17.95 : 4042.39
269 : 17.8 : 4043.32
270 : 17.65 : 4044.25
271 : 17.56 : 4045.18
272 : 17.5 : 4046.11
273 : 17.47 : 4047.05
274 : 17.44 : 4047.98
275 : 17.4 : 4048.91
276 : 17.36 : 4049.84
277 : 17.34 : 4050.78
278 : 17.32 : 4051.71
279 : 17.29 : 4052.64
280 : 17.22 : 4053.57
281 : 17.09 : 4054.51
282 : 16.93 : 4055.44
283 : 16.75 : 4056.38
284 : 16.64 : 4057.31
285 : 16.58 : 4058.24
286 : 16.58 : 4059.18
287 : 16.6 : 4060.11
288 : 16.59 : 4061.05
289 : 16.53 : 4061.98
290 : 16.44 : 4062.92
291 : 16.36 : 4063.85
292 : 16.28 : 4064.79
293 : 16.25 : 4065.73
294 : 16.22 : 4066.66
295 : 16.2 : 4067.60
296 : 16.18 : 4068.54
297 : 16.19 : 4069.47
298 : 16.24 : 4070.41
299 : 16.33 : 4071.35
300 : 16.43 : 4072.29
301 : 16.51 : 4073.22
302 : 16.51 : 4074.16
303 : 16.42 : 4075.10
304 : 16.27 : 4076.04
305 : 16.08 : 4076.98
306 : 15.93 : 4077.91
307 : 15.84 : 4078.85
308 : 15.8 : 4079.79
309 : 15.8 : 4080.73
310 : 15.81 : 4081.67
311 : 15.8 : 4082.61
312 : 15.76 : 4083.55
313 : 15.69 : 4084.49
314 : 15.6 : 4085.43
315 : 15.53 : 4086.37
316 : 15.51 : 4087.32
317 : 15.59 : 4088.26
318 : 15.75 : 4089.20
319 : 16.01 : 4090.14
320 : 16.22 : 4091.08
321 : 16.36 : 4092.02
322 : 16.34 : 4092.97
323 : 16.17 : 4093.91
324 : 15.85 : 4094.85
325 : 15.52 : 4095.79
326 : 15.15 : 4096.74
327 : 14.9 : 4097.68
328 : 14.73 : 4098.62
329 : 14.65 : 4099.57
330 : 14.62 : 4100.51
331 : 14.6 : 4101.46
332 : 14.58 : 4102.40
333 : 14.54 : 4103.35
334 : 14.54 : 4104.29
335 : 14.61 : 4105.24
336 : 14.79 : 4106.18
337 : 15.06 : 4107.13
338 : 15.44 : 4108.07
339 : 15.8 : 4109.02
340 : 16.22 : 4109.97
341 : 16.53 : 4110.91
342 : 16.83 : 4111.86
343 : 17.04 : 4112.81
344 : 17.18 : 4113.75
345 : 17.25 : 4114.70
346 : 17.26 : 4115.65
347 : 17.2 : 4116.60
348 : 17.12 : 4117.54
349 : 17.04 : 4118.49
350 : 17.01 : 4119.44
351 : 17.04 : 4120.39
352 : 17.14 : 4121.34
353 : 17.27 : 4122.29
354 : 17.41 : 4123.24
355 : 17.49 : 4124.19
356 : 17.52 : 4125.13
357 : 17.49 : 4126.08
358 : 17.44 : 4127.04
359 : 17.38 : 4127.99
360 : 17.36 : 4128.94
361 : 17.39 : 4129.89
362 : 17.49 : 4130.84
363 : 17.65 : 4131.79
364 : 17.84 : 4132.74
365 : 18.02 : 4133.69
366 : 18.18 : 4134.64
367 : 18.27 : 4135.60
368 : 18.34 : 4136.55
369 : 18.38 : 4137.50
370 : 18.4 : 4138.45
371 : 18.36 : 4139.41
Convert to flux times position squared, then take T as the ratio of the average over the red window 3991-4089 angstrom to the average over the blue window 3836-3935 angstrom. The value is 1.3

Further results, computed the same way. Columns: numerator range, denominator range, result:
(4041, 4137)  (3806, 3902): 1.37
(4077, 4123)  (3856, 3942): 1.25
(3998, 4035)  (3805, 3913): 1.33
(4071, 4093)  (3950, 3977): 1.30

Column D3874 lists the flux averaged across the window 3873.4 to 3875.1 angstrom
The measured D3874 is 15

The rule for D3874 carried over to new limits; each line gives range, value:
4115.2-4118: 17.2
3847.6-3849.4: 13.6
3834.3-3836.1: 9.94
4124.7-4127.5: 17.4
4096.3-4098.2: 15.1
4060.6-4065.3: 16.4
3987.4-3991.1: 16.4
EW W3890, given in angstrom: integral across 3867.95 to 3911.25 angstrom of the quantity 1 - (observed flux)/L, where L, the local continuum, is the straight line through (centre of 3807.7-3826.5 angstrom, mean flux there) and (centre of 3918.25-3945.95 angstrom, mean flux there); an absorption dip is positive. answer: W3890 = -3.3 angstrom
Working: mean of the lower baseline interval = 13.6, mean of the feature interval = 14.1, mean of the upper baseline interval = 12.8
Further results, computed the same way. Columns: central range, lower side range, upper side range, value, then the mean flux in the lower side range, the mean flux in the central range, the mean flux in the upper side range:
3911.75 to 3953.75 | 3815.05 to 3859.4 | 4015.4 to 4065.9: 3.7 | 12.7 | 13.5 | 17.1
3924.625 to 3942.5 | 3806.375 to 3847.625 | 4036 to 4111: 2.8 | 12.4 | 11.9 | 16.3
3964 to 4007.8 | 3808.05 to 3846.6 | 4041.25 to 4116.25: 1.0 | 12.4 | 14.5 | 16.2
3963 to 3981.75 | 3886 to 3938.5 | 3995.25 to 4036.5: 4.0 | 13.4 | 12.1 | 16.8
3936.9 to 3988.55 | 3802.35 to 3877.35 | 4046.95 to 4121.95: 5.1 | 13.8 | 13.5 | 16.2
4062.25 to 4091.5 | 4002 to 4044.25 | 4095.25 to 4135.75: 1.2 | 17.1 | 16.1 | 16.5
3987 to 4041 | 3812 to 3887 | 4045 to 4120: -4.6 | 13.8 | 16.8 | 16.2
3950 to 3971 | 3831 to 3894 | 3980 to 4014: 2.7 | 13.8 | 13.5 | 16.1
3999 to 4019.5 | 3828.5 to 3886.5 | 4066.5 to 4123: -2.2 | 13.9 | 16.9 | 16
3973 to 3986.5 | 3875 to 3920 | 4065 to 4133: 0.9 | 13.7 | 13.7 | 16.2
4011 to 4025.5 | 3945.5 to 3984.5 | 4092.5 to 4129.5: -3.2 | 13.4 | 17.6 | 16.2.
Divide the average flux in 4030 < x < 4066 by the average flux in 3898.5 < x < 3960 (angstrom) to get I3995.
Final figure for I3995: 1.2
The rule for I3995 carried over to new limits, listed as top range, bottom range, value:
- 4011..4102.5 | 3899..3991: 1.21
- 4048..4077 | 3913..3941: 1.28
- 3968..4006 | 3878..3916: 1.08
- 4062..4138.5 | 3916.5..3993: 1.21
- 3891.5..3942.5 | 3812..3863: 1.04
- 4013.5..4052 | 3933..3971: 1.32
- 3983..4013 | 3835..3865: 1.21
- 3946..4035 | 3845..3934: 1.07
